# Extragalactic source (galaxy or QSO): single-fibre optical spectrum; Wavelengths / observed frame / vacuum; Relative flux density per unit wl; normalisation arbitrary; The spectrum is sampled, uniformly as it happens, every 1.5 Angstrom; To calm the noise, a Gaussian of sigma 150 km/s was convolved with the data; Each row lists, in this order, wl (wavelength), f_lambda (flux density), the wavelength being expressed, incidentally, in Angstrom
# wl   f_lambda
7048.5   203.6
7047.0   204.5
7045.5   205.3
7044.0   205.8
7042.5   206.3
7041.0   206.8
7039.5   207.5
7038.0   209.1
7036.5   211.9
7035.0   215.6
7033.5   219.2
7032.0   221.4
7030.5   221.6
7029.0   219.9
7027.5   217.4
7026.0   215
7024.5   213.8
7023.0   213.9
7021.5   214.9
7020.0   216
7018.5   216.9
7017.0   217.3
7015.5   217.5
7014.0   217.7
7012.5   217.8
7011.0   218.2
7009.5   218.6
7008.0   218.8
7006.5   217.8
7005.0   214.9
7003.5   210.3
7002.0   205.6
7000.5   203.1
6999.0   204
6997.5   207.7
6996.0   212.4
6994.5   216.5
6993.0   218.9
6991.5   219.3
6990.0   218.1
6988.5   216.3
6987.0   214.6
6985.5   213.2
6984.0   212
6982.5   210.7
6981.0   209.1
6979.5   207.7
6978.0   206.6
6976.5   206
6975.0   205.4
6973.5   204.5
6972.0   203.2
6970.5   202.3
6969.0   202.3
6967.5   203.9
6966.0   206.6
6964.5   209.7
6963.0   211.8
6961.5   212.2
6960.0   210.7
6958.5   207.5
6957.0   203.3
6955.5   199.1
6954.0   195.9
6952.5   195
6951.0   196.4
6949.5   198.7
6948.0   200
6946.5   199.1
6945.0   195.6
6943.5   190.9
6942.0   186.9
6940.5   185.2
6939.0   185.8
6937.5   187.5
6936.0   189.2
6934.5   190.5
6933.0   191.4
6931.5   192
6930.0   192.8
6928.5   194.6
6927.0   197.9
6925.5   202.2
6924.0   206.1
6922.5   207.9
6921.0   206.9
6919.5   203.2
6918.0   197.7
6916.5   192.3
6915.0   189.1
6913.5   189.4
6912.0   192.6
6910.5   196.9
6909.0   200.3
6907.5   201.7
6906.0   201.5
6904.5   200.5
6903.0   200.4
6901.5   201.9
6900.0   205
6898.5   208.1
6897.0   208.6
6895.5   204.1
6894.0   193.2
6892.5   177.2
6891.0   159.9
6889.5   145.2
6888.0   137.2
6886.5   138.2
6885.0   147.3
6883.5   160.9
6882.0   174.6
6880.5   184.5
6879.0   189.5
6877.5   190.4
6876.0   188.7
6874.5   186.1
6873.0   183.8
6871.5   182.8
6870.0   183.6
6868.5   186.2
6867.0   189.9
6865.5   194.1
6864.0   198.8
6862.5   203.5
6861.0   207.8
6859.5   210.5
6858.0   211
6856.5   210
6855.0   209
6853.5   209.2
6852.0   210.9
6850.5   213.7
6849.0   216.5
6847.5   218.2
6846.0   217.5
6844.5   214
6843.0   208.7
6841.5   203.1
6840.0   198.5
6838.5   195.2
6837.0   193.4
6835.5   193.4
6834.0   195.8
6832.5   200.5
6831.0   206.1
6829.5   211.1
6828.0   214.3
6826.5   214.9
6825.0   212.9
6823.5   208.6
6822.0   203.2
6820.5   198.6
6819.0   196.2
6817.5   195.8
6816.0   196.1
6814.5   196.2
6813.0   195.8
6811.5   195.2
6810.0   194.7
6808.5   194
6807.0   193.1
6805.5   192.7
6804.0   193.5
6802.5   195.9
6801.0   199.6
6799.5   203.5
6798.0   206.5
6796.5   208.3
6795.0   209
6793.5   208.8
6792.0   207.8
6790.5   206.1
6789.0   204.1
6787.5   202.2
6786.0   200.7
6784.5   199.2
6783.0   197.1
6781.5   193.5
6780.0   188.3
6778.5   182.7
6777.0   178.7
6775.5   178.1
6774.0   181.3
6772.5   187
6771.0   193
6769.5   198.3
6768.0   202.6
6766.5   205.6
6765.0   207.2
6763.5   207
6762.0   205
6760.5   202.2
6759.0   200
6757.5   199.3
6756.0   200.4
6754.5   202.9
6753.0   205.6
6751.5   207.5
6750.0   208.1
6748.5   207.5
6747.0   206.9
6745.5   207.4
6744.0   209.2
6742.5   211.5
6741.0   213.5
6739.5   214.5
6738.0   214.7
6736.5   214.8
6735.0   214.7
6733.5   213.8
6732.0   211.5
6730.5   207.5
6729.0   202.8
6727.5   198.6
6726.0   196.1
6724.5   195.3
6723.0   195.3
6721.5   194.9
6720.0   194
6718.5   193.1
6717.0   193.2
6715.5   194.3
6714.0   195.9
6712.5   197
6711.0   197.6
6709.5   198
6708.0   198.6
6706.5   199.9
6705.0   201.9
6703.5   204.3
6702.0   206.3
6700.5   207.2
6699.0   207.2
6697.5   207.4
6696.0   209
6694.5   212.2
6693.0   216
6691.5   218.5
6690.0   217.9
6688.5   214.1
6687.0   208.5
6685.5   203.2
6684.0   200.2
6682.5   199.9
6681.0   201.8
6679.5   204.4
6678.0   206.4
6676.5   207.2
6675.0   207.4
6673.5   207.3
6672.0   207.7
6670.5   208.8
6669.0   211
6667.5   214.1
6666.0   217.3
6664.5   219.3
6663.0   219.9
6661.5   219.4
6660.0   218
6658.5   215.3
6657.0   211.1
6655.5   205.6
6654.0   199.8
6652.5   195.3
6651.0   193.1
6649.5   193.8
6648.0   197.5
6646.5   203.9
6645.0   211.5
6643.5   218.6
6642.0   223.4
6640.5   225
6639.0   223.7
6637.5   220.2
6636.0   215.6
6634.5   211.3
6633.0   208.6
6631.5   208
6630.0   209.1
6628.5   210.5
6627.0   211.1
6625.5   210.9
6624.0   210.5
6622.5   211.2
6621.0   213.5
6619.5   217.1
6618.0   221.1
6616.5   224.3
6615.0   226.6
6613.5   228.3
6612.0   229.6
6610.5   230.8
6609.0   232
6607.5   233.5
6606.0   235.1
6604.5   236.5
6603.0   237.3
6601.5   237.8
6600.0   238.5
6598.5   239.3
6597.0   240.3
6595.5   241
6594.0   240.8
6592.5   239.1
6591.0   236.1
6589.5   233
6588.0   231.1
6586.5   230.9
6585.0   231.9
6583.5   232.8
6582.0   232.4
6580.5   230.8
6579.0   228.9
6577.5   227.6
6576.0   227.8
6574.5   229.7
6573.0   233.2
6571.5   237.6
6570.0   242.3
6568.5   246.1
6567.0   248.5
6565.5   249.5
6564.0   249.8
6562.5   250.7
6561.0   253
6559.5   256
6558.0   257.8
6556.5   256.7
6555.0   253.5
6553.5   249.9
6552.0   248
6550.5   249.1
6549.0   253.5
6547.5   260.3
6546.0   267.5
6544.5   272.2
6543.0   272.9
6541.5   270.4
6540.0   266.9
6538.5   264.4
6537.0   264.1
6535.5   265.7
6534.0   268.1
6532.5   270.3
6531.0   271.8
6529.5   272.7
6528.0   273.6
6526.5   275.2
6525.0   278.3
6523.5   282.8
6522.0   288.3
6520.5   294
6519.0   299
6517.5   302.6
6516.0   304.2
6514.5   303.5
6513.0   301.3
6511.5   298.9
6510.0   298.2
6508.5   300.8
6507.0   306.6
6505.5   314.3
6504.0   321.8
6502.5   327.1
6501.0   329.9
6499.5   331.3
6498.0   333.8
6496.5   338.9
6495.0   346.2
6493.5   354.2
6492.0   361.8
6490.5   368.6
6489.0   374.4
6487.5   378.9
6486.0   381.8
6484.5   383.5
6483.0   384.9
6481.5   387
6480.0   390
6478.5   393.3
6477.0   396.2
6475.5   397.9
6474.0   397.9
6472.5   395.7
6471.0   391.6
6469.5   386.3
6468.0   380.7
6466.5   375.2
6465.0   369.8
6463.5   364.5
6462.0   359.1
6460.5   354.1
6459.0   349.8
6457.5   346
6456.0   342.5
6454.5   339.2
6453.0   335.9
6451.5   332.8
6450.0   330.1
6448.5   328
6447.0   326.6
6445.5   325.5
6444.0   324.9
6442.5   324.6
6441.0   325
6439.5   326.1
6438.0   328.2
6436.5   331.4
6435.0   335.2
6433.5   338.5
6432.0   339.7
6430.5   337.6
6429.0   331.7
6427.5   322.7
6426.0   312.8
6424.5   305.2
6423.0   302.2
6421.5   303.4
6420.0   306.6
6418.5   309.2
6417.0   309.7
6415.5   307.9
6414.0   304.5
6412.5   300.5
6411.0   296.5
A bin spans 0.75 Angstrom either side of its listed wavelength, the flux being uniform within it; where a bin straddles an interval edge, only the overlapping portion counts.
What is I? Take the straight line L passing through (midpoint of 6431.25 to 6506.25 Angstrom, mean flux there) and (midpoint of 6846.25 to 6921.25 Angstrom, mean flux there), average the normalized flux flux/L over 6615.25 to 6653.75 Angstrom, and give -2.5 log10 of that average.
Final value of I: 0.34 mag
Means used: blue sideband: 354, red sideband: 192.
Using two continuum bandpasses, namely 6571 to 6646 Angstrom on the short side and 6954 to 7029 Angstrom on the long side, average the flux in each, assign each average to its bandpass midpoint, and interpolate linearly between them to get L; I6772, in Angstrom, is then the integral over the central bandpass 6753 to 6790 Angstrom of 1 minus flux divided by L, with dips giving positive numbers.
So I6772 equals 3.9 Angstrom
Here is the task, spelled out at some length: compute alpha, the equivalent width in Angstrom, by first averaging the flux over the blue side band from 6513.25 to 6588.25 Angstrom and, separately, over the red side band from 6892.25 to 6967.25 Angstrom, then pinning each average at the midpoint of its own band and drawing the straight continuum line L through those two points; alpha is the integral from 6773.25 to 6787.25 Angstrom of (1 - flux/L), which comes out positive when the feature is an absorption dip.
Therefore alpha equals 2.08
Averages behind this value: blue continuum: 259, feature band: 189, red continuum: 198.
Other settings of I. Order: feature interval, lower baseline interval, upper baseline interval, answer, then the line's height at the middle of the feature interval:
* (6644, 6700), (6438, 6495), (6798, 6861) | 0.29 mag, 272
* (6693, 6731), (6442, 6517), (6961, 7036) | 0.39 mag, 288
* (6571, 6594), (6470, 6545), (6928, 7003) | 0.29 mag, 304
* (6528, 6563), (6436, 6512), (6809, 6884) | 0.22 mag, 322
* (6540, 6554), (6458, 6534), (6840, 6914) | 0.22 mag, 319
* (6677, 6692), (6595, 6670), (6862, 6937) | 0.03 mag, 213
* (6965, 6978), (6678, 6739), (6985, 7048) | 0.04 mag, 212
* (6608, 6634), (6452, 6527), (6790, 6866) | 0.31 mag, 290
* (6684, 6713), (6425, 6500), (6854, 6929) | 0.27 mag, 264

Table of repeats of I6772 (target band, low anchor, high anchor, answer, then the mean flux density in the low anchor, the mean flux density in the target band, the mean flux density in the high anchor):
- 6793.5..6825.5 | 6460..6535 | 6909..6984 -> 5.5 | 337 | 200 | 200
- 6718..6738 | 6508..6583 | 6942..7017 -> 3.1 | 264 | 203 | 208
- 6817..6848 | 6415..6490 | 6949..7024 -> 5.6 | 349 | 205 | 210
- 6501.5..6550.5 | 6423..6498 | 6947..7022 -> 7.5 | 353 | 284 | 210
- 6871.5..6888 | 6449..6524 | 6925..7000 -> 4.0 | 347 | 173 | 203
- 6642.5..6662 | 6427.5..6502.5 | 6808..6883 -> 5.0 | 355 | 206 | 200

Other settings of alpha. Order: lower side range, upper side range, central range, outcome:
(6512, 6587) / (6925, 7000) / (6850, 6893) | 6.0 Angstrom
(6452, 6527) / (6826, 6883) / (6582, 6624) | 9.6 Angstrom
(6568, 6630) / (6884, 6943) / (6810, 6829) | 0.0 Angstrom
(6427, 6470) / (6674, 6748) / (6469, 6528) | -4.4 Angstrom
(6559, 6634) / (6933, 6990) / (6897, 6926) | 0.8 Angstrom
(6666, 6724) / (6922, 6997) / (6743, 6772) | 0.0 Angstrom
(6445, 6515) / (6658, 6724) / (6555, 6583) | 4.7 Angstrom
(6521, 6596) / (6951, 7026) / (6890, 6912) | 2.3 Angstrom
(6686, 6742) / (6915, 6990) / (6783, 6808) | 0.2 Angstrom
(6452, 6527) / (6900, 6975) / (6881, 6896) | 3.6 Angstrom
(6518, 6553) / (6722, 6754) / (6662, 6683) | 1.7 Angstrom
